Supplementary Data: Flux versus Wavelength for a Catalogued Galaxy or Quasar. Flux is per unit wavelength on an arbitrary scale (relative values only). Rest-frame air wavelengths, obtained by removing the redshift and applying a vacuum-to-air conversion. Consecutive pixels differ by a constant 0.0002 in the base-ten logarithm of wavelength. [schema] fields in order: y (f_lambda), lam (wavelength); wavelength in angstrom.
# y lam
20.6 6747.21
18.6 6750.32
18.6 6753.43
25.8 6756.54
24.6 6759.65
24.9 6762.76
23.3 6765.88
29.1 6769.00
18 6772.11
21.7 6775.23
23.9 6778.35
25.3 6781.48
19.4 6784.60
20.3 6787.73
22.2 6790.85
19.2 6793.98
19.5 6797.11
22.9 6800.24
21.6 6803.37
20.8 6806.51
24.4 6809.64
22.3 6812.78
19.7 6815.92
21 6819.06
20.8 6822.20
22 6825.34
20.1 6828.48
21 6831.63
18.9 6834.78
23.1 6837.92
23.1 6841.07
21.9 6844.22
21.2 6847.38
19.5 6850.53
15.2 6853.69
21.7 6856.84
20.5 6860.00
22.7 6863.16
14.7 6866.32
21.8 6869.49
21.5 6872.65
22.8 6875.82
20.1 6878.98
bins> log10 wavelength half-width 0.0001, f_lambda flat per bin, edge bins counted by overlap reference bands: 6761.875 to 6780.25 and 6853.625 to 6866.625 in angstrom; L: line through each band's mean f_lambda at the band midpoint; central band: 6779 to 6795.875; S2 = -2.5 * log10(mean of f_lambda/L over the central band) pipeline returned 0.070 mag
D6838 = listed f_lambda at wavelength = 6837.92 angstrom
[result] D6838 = 23.1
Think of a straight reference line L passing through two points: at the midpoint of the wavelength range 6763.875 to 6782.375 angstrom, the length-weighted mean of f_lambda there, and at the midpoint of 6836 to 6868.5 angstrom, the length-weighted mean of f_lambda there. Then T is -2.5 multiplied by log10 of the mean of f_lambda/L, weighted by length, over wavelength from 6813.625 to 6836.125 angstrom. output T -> 0.05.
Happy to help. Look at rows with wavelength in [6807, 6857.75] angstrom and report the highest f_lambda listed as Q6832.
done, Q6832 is 24.4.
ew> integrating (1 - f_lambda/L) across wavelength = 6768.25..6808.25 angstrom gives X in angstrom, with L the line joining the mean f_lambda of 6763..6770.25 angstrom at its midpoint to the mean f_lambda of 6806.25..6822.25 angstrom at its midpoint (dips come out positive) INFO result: 3.69 angstrom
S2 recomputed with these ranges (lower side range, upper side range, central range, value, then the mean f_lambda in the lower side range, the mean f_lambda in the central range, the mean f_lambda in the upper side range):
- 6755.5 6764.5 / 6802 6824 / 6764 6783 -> 0.03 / 25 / 23.6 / 21.5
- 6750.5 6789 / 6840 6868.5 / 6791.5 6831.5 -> 0.01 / 22.8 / 21.2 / 20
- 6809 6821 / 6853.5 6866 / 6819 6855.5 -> 0.01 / 21.6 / 20.6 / 20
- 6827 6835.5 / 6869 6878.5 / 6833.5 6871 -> 0.03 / 20.1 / 20.4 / 21.9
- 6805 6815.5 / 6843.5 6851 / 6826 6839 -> 0.03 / 22.2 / 20.8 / 20.9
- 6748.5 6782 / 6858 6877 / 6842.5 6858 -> 0.06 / 23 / 19.9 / 20.6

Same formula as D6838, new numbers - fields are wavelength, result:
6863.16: 22.7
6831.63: 21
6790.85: 22.2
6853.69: 15.2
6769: 29.1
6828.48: 20.1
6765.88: 23.3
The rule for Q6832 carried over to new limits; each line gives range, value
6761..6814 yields 29.1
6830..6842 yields 23.1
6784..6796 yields 22.2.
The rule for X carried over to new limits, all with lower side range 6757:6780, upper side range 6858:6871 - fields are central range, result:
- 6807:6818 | 0.0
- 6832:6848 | -0.5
